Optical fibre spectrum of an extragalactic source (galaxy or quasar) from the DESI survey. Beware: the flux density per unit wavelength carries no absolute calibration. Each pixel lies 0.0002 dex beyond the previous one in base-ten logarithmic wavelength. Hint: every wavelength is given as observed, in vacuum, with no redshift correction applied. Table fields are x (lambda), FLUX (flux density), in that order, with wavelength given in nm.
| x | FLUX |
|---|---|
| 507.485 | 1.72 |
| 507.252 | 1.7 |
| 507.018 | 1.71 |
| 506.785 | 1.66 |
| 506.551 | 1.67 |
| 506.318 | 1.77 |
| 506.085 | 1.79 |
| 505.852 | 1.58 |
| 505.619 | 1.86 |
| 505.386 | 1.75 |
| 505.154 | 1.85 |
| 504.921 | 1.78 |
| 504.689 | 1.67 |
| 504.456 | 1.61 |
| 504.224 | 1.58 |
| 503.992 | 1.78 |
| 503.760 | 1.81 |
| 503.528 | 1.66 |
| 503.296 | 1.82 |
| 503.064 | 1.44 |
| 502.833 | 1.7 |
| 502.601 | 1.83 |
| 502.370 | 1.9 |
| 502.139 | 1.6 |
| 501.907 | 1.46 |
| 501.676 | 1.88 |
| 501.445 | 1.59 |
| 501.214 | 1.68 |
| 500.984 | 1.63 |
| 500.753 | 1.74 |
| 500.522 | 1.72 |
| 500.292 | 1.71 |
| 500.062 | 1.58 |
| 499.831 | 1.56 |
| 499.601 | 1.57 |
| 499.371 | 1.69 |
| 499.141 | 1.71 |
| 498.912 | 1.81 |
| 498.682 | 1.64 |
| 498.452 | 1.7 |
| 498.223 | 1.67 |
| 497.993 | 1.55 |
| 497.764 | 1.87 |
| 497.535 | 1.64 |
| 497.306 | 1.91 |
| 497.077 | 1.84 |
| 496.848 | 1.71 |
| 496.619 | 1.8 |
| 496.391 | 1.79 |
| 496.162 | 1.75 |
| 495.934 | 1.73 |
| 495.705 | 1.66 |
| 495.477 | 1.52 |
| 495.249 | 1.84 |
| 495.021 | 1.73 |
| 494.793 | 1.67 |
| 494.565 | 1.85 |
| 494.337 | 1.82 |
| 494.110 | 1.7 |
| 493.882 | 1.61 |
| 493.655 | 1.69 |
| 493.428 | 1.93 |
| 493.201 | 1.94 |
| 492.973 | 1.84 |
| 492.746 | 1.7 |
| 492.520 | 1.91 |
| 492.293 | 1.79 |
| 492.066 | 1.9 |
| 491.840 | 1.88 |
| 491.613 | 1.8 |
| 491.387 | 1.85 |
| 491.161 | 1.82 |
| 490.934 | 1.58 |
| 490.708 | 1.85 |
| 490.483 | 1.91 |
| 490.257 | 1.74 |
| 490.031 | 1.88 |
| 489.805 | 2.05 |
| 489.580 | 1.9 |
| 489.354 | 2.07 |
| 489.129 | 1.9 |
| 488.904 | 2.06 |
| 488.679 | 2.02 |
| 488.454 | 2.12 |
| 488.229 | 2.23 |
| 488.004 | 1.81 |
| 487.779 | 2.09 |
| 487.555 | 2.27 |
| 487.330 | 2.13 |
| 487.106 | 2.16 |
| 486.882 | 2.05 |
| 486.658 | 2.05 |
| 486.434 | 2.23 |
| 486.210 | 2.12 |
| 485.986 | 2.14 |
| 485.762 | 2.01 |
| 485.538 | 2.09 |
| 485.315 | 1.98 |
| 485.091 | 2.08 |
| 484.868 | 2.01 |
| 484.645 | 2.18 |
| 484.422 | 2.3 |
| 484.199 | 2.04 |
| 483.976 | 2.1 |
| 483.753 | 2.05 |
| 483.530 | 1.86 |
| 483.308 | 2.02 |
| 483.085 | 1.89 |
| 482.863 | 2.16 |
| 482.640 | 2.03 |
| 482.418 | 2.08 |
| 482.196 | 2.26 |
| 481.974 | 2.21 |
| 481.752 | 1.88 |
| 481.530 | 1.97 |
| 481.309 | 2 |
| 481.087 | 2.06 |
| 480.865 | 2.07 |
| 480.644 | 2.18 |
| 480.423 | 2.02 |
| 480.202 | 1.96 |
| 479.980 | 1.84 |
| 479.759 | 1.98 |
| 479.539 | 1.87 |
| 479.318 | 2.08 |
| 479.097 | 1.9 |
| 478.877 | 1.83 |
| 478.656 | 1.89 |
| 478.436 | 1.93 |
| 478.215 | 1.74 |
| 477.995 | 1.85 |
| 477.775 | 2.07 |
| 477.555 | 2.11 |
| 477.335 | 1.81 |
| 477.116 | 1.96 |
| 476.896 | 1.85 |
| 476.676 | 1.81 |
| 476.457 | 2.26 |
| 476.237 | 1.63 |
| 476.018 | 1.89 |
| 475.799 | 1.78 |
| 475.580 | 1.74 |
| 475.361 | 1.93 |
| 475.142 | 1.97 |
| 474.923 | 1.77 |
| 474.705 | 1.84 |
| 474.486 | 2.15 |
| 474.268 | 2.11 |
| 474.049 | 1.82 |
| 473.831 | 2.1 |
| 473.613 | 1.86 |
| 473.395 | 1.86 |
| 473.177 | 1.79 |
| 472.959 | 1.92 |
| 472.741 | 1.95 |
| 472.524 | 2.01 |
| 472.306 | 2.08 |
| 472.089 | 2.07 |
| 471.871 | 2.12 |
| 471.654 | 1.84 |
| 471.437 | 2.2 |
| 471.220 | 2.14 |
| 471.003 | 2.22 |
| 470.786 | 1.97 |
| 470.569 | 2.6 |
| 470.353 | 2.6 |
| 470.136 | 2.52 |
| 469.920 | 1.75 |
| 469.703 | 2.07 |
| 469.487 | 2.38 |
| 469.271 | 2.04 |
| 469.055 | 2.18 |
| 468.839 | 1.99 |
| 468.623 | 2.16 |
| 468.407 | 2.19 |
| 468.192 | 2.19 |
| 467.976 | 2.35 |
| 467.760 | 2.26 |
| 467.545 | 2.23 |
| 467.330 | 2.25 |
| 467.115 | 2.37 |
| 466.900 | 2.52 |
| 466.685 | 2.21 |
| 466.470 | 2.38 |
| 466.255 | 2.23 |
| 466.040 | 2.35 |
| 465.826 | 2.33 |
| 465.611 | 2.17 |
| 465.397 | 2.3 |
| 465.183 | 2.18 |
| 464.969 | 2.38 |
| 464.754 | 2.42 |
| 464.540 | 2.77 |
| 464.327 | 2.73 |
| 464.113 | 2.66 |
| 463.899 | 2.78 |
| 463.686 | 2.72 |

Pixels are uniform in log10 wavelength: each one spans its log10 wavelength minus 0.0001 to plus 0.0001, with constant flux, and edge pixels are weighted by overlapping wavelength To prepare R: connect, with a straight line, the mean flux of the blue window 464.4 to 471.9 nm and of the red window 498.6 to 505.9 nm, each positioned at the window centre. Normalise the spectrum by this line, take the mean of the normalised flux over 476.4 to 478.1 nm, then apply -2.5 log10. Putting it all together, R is 0.08 mag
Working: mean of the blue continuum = 2.26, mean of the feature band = 1.96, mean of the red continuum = 1.69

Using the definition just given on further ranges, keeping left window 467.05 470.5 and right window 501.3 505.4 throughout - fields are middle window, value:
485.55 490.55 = -0.06 mag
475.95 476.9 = 0.12 mag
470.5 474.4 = 0.07 mag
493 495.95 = 0.05 mag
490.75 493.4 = 0.03 mag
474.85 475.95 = 0.15 mag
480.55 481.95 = 0.00 mag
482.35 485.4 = -0.03 mag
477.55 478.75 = 0.09 mag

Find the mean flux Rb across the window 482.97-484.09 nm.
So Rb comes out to 1.98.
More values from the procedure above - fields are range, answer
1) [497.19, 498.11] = 1.74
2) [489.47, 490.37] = 1.89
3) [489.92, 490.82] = 1.85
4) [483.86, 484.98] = 2.13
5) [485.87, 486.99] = 2.12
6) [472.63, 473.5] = 1.88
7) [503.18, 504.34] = 1.73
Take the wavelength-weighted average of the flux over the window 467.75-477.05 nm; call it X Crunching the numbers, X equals 2.04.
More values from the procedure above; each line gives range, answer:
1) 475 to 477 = 1.87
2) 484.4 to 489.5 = 2.09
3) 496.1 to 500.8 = 1.71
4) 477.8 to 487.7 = 2.04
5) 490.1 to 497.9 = 1.78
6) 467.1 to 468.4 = 2.26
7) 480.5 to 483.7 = 2.05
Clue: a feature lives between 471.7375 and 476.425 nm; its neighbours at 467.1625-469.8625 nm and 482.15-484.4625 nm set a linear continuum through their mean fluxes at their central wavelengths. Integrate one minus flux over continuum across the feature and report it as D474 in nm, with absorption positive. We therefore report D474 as 0.46 nm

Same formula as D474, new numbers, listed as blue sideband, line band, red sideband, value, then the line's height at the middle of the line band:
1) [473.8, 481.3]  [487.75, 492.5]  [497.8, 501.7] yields -0.34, 1.79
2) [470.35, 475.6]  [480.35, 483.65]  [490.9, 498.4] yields -0.23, 1.91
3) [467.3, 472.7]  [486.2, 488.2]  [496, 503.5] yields -0.22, 1.9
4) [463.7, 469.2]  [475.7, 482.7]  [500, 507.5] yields 0.54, 2.13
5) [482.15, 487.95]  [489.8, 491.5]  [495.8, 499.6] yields 0.10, 1.93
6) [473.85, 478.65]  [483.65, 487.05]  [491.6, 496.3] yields -0.48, 1.84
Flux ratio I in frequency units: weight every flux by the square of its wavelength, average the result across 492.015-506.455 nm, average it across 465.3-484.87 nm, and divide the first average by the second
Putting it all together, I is 0.93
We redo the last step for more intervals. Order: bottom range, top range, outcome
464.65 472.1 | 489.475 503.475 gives 0.88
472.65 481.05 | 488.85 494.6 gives 1.02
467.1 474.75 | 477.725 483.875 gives 0.98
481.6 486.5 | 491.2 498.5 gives 0.89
